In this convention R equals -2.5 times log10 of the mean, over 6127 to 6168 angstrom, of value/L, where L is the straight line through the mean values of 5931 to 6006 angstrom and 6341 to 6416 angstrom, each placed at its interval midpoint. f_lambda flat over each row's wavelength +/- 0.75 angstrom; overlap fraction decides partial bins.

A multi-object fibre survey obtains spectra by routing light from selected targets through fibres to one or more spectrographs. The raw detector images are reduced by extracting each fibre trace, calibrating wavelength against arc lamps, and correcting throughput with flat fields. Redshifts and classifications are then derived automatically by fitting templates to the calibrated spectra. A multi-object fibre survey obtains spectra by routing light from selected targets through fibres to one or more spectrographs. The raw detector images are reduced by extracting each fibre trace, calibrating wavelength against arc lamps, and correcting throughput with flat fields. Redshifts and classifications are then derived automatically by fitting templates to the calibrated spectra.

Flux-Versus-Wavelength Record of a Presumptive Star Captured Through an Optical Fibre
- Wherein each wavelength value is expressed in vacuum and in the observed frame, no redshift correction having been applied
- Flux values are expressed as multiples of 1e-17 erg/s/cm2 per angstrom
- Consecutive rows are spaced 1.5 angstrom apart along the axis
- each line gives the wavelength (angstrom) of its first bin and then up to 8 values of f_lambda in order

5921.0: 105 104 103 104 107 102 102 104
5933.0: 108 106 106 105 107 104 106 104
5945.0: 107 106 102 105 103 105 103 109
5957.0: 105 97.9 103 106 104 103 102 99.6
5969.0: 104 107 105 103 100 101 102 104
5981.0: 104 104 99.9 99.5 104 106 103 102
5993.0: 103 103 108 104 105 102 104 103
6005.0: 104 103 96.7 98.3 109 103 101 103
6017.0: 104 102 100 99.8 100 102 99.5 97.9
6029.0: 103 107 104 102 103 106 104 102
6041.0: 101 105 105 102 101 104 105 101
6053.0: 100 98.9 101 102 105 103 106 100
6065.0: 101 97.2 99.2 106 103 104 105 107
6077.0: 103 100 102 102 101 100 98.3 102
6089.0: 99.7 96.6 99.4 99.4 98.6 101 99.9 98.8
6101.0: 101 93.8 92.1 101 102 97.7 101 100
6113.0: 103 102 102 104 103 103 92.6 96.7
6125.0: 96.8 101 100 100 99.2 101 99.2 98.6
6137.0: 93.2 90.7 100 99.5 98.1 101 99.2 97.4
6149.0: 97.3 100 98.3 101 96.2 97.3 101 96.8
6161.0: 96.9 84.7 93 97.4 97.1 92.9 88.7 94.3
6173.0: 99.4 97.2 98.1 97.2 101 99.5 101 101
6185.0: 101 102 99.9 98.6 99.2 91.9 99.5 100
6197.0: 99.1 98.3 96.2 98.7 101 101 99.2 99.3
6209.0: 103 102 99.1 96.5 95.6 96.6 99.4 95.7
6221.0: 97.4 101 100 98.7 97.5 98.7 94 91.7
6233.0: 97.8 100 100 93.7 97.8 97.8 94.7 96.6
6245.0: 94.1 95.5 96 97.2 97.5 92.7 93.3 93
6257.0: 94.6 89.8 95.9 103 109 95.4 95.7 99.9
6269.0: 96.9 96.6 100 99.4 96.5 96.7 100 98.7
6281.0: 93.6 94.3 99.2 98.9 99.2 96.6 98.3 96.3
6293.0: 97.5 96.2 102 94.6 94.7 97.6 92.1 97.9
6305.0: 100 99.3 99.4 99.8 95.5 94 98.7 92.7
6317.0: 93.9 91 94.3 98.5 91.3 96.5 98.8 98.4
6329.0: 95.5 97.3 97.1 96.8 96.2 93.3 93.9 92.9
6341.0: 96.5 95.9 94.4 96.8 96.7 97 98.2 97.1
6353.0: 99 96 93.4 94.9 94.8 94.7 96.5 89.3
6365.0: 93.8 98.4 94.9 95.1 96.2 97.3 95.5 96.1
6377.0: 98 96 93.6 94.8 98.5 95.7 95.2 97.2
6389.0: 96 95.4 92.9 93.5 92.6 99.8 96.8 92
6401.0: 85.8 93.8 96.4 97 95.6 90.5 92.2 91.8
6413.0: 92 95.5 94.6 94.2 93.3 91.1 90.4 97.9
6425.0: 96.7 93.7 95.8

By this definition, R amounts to 0.028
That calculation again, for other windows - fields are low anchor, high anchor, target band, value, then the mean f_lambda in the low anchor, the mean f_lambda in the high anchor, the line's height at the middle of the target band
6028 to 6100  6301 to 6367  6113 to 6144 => 0.01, 102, 95.9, 101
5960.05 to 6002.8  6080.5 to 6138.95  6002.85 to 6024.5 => 0.00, 103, 99.3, 102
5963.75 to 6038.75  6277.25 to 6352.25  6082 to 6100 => 0.01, 103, 96.5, 101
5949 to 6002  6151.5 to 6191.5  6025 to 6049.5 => -0.01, 103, 97.4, 102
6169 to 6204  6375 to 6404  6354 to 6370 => 0.01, 98.4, 95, 95.4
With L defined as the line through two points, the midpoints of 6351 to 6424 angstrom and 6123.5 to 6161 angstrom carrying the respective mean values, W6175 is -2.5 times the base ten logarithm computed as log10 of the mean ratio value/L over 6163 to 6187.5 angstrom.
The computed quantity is 0.00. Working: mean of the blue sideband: 98.4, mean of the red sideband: 94.7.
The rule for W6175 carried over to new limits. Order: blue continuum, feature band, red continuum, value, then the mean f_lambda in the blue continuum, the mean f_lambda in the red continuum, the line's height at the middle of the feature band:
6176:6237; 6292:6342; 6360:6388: 0.01 mag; 98.7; 95.6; 96.7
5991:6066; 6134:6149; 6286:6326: 0.03 mag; 103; 96.5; 100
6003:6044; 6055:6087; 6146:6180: -0.02 mag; 102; 96.6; 100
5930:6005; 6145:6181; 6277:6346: 0.03 mag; 104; 96.4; 99.7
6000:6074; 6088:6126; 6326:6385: 0.02 mag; 102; 95.8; 101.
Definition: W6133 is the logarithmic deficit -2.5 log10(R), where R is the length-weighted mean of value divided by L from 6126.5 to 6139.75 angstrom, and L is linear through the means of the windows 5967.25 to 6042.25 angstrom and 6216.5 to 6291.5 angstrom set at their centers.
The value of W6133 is 0.02 mag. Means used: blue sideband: 103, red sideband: 97.1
